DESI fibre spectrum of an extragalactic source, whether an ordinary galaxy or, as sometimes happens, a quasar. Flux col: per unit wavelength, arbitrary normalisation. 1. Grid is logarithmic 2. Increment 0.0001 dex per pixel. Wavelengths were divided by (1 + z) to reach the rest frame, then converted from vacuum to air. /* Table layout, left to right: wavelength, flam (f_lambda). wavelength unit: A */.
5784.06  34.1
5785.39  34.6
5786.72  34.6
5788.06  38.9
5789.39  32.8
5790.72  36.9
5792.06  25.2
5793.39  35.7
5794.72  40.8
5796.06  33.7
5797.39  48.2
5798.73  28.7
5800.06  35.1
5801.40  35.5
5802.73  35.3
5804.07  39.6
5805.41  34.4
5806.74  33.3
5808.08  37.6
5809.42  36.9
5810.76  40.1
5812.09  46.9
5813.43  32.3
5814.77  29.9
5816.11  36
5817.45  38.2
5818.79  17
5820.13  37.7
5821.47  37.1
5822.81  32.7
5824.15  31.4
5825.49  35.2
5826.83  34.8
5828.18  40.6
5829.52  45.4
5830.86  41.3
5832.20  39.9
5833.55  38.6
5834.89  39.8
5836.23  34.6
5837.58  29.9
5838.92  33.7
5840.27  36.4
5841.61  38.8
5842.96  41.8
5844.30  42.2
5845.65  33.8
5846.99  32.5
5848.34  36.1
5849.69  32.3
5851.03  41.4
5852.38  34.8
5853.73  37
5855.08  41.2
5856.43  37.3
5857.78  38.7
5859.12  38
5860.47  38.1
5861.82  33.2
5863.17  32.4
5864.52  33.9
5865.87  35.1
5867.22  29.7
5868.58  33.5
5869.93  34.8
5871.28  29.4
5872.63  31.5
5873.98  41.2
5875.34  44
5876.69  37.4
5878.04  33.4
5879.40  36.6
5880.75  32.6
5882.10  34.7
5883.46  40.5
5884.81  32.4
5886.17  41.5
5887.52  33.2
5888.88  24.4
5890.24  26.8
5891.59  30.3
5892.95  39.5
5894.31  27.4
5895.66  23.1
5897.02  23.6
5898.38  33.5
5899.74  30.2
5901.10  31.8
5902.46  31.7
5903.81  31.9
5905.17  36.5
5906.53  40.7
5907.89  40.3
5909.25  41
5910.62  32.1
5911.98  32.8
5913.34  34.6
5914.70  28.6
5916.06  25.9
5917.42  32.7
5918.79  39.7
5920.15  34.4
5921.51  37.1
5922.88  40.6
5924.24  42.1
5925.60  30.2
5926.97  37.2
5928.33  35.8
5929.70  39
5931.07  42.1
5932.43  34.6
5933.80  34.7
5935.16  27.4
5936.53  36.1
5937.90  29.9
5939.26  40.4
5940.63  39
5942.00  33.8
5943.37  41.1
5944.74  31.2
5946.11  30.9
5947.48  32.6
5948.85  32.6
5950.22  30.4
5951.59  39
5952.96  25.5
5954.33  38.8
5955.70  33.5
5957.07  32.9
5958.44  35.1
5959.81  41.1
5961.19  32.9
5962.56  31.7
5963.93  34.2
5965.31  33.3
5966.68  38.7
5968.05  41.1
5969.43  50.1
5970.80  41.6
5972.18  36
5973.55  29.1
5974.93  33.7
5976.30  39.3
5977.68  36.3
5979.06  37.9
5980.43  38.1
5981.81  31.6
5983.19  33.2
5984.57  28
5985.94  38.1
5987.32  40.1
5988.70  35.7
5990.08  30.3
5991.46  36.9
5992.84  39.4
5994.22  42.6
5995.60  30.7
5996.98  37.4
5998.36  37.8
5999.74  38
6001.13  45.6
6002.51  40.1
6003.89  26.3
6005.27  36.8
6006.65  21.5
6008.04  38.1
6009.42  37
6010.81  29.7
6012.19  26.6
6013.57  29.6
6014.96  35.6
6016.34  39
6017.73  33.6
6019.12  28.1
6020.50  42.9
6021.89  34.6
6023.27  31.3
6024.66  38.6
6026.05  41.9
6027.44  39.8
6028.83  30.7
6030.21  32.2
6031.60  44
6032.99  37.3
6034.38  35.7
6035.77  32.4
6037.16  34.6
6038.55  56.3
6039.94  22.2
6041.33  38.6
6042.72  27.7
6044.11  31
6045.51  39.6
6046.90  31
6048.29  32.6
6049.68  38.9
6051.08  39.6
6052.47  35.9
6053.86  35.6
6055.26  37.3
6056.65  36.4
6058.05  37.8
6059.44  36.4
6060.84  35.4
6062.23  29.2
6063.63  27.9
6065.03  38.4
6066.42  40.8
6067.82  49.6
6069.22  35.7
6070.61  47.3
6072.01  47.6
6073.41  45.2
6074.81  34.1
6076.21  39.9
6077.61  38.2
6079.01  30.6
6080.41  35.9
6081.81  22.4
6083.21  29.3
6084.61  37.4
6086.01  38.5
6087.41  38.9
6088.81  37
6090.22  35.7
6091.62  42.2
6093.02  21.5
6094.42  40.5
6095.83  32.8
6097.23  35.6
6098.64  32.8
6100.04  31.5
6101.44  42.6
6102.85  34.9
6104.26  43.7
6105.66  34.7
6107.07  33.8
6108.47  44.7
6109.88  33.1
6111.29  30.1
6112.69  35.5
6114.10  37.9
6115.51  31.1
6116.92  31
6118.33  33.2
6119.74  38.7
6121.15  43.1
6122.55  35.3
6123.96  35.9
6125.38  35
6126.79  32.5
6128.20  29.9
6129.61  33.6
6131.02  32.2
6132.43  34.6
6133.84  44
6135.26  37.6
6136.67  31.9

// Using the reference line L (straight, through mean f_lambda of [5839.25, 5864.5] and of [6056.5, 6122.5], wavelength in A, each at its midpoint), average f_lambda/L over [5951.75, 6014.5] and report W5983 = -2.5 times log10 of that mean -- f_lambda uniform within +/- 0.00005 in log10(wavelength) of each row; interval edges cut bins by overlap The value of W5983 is 0.04 mag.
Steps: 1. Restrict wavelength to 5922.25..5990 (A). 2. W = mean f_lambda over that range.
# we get 35.6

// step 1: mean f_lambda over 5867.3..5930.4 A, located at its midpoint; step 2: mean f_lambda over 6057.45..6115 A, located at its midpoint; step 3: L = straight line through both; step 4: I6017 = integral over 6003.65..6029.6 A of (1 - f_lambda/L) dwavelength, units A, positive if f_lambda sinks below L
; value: 1.3 A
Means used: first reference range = 34.1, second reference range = 36.5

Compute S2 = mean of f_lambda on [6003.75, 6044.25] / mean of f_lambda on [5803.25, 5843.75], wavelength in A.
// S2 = 0.95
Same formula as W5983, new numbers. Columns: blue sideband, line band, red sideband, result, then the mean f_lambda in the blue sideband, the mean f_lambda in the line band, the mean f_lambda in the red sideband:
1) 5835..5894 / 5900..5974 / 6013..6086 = 0.01 mag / 35.4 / 35.3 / 36.3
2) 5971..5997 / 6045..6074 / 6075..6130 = -0.08 mag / 35.6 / 38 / 35.2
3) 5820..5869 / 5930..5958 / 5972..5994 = 0.04 mag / 36.5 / 34.4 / 35.4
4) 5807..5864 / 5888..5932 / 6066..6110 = 0.09 mag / 36.5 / 33.7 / 37.2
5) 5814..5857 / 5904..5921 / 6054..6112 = 0.04 mag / 36.2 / 34.9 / 36.5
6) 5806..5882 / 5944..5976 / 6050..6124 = 0.03 mag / 36.1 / 35.1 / 36.4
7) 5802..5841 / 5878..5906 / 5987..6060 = 0.12 mag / 36.1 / 32.2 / 35.6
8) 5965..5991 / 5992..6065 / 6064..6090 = 0.06 mag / 36.5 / 35.4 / 38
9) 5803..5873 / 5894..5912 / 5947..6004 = 0.10 mag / 36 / 32.7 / 36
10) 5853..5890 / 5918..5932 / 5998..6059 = -0.07 mag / 35.3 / 37.7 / 35.4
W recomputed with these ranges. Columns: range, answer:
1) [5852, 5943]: 34.6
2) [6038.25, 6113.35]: 36.2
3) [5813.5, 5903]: 34.8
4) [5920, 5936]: 36.3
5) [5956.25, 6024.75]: 35.5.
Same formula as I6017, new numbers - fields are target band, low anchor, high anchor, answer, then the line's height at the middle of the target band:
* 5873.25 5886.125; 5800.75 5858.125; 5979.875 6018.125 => -0.41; 36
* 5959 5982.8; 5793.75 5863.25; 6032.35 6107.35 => -0.28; 36.4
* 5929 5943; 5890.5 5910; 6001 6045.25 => -1.00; 33.4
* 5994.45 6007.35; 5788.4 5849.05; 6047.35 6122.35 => 0.40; 36.3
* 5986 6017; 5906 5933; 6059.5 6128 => 0.72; 36.1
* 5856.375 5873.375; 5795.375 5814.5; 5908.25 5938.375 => 0.82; 35.9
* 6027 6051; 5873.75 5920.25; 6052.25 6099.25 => 0.18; 35.9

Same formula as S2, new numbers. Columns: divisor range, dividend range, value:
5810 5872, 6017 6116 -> 1.01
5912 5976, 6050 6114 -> 1.04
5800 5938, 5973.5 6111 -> 1.02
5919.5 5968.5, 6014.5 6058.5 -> 1.02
